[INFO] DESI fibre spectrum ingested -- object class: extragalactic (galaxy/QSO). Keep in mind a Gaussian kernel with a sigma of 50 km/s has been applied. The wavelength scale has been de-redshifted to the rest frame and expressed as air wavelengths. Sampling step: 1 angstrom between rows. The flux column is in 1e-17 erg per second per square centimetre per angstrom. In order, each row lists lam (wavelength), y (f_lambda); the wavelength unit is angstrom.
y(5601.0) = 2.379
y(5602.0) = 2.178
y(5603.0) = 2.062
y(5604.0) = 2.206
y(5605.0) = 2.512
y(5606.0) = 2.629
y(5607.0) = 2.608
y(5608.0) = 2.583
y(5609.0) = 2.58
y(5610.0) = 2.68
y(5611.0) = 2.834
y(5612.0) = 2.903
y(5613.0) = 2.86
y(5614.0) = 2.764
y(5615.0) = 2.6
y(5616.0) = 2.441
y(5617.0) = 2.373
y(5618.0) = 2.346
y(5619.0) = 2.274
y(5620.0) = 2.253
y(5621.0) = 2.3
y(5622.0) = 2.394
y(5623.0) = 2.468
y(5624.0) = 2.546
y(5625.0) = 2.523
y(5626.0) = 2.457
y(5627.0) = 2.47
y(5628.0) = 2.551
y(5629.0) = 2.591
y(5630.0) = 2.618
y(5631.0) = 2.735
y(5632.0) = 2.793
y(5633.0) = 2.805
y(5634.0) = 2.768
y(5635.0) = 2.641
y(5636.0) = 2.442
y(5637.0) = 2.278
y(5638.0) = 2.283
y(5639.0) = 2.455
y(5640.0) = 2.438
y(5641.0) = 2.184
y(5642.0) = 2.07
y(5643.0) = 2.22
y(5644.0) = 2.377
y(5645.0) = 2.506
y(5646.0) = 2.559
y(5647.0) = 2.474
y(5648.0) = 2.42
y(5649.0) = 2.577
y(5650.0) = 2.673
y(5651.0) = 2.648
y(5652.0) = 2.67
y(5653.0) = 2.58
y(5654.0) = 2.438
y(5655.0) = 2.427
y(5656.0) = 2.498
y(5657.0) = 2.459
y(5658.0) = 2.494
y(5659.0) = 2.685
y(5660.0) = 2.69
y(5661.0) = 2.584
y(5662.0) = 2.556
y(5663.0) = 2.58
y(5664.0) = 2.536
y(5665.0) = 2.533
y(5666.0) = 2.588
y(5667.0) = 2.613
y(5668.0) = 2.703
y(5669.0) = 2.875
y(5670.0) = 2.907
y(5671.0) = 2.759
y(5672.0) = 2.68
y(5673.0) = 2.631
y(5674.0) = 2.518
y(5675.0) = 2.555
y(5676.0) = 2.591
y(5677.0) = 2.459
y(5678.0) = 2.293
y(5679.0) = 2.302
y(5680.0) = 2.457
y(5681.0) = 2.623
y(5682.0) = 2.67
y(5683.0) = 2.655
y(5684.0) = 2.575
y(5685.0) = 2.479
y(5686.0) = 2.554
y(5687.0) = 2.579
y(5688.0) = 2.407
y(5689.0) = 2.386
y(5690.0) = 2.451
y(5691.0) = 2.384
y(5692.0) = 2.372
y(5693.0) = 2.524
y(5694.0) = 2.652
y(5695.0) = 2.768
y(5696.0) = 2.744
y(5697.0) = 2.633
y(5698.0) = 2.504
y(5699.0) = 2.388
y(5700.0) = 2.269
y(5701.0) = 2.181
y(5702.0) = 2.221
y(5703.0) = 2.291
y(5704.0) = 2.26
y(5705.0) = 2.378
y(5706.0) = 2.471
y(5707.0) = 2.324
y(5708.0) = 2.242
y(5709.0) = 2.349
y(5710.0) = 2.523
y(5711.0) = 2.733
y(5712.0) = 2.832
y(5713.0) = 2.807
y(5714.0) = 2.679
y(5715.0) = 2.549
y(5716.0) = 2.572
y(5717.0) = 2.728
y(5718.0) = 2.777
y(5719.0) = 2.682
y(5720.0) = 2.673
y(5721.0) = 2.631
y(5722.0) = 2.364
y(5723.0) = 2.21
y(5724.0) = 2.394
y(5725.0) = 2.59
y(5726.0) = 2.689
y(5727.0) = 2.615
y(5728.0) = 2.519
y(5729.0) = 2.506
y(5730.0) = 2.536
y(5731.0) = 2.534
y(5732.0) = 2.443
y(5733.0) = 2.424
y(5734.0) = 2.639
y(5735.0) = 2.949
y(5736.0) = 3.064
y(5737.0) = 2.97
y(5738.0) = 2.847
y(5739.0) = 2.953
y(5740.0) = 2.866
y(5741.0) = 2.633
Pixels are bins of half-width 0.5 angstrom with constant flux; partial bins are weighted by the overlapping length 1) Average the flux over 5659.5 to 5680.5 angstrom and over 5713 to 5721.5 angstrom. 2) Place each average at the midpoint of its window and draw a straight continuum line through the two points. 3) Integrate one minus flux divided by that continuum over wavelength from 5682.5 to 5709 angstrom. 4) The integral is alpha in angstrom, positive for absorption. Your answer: 1.9 angstrom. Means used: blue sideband 2.59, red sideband 2.67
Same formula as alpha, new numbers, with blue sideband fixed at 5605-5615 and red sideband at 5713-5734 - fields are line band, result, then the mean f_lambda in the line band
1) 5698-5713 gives 1.0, 2.41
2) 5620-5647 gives 2.0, 2.48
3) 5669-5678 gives 0.0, 2.63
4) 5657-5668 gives 0.2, 2.59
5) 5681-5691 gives 0.3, 2.53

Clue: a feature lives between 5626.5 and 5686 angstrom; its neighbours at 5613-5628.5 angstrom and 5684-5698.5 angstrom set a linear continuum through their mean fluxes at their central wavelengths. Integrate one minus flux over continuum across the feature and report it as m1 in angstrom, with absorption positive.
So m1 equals -1.14 angstrom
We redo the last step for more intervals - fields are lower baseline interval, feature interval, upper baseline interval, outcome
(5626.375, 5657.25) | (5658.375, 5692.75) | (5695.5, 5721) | -0.8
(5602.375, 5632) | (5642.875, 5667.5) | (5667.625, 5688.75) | 0.2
